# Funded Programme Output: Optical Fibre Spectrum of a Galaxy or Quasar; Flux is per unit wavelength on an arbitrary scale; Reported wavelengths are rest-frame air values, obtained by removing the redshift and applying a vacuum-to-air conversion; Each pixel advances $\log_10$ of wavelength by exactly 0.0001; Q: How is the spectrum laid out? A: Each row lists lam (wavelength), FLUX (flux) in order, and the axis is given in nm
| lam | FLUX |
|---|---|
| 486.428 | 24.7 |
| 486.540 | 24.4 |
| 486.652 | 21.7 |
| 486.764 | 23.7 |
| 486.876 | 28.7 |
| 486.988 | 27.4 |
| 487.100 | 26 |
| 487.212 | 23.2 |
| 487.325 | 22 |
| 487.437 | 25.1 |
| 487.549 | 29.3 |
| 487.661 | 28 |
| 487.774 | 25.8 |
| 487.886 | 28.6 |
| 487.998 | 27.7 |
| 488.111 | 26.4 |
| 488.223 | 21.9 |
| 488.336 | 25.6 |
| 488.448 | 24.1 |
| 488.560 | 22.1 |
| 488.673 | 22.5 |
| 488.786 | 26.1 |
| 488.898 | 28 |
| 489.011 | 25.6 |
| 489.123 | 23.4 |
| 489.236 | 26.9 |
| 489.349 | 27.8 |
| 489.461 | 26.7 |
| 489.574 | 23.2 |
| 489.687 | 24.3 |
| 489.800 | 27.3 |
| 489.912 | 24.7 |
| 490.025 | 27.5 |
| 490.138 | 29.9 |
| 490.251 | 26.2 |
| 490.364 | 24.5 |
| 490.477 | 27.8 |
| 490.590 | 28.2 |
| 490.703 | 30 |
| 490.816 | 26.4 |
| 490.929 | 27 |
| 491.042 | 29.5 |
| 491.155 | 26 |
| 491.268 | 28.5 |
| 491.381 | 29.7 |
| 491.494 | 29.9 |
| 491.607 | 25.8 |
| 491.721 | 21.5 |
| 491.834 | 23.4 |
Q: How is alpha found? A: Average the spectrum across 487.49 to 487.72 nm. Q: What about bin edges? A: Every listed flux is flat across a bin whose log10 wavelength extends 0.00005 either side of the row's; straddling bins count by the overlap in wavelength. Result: 28.6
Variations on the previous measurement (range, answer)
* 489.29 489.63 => 25.9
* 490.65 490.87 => 28.2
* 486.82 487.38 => 25.5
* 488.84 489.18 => 25.7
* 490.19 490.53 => 26.2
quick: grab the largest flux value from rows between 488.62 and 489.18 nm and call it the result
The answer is 28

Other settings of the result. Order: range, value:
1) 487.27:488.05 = 29.3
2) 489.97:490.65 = 29.9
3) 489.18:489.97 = 27.8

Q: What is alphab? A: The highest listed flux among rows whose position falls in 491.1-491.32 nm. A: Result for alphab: 28.5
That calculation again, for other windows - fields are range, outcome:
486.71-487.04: 28.7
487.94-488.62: 27.7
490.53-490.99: 30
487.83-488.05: 28.6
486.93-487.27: 27.4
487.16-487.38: 23.2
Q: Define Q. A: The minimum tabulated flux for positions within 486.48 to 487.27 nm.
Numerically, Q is 21.7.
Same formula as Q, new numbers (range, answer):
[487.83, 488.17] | 26.4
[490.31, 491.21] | 24.5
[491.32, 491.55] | 29.7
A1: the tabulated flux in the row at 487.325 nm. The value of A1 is 22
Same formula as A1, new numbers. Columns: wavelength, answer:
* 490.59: 28.2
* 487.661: 28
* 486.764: 23.7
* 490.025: 27.5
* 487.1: 26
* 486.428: 24.7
